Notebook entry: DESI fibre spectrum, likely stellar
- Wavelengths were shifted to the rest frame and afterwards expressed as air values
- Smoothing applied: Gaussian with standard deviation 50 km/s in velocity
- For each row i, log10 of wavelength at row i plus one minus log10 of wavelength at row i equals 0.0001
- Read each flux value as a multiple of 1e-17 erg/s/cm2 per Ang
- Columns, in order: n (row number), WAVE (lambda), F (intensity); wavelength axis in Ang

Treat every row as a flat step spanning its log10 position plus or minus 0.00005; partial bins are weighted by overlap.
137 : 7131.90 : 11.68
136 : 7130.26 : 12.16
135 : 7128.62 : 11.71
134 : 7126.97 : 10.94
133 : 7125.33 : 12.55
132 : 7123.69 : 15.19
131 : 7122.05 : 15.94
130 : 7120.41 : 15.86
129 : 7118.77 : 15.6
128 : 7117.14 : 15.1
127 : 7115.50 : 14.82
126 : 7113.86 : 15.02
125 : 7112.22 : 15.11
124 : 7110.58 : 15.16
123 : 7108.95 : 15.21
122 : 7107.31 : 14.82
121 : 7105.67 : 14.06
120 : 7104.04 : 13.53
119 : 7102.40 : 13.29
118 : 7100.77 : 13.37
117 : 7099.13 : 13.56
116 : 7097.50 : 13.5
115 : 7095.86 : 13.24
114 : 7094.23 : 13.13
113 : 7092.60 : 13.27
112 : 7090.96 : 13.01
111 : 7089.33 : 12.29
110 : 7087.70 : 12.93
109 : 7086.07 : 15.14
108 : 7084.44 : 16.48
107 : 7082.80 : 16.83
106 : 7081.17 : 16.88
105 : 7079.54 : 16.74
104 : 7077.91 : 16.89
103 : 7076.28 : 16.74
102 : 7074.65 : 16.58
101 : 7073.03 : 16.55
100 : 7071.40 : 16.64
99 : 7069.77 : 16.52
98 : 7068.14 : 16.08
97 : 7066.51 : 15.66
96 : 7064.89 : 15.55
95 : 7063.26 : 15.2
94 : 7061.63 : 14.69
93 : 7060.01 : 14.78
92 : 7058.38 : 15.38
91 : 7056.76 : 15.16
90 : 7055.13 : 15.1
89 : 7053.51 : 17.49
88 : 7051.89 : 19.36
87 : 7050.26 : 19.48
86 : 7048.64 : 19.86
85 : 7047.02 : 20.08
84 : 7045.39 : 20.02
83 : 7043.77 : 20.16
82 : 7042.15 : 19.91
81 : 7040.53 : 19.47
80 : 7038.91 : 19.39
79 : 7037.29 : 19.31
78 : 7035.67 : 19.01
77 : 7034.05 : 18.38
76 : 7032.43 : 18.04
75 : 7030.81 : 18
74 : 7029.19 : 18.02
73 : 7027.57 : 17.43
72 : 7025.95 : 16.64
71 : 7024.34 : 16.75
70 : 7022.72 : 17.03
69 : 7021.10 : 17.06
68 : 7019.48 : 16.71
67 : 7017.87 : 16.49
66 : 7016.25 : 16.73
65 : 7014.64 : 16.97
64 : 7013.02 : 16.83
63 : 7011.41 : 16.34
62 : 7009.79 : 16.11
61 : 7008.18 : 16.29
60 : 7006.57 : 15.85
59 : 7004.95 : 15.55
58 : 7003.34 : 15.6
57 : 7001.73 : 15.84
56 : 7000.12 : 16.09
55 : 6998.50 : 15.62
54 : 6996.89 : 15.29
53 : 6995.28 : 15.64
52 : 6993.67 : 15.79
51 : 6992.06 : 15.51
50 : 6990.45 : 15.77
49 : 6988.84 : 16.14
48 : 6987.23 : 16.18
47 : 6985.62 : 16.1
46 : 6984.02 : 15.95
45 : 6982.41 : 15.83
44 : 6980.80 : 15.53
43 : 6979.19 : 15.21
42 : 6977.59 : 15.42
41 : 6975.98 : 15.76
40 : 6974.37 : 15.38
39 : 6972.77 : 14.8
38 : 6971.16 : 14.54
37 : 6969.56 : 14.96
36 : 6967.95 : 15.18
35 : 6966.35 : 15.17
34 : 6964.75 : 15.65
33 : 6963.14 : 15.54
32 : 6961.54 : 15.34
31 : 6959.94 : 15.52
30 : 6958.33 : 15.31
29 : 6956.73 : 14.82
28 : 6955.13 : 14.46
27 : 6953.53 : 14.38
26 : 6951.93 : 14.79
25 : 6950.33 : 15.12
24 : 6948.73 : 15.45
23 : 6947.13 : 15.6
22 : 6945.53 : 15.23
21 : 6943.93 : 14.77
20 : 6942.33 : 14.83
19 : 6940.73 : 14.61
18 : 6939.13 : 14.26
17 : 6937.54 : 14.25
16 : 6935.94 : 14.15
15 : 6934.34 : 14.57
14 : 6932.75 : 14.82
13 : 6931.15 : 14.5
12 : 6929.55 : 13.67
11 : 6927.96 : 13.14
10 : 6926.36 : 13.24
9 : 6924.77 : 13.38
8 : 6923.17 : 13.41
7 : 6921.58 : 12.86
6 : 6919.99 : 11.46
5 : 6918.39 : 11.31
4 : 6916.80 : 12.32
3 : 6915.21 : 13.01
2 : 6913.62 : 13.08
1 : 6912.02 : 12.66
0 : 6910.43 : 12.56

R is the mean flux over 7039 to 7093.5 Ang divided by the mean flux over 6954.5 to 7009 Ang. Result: 1.07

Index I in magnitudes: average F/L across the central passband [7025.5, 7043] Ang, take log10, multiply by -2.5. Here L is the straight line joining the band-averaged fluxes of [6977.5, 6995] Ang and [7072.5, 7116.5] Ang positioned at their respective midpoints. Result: -0.21 mag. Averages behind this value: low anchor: 15.8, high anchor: 14.7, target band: 18.6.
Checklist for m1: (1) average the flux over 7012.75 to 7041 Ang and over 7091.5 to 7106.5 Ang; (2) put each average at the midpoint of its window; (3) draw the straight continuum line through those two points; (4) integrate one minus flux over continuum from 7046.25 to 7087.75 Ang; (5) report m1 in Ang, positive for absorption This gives -3.37 Ang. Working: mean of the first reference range 17.7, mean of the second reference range 13.4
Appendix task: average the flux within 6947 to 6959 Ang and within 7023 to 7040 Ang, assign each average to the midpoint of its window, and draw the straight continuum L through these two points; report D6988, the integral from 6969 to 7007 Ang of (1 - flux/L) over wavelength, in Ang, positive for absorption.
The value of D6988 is 1.74 Ang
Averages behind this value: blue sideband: 15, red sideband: 18.1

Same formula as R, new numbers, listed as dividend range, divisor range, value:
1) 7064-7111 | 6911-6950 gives 1.08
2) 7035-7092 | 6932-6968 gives 1.13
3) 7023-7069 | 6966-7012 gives 1.13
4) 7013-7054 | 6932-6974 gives 1.22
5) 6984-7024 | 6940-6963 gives 1.07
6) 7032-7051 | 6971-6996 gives 1.25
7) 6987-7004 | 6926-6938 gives 1.12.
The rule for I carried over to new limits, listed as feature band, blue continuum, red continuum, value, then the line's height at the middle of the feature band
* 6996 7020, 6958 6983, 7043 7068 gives 0.00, 16.1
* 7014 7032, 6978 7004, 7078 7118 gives -0.12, 15.4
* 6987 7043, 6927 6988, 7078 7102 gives -0.15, 14.7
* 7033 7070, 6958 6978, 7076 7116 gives -0.19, 14.8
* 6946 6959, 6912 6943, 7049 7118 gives -0.09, 13.8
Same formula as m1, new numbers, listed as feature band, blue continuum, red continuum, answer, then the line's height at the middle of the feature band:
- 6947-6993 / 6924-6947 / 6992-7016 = -0.7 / 15.1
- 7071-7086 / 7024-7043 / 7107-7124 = 0.1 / 16.7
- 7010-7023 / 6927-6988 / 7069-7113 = -1.5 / 15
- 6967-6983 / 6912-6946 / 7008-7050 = 0.4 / 15.6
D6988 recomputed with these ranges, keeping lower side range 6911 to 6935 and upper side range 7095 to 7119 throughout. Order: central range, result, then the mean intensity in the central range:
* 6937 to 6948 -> -1.3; 14.8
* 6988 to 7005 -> -2.6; 15.7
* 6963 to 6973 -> -1.2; 15.1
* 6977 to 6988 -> -1.8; 15.8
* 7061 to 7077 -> -2.2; 16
